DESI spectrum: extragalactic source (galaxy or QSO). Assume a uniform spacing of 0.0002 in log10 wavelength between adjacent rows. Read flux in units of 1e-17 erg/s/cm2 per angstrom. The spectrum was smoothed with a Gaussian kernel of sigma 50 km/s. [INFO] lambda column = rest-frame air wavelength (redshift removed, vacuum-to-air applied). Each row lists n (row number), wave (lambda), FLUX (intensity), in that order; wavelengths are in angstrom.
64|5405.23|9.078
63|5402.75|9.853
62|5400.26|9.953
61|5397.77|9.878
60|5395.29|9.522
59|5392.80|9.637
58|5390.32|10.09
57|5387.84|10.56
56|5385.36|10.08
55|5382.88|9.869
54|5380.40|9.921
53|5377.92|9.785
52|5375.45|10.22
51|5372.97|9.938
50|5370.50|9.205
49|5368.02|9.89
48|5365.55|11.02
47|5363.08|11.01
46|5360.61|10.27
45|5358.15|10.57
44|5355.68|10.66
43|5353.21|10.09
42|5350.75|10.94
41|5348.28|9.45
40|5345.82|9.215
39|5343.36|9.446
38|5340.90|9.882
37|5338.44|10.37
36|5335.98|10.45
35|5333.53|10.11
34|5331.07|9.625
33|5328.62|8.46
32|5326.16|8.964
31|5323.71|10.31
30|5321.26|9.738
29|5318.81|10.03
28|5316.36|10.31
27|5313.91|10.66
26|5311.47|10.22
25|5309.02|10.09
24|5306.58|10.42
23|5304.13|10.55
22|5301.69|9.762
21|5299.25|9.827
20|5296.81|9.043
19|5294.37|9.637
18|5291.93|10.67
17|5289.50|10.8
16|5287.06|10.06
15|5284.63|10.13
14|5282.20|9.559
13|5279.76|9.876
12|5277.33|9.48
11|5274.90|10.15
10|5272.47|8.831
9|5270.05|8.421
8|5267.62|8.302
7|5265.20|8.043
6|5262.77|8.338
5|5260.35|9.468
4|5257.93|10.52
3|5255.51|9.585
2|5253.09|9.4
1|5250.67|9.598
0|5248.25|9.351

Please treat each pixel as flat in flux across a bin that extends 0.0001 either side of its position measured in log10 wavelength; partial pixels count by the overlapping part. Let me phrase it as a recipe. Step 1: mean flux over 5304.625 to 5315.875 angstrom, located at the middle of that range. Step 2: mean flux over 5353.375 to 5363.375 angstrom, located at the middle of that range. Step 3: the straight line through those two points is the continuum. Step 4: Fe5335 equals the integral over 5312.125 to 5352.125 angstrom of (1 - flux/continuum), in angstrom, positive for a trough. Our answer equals 2.1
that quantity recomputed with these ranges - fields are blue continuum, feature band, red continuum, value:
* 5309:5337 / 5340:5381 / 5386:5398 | -0.67 angstrom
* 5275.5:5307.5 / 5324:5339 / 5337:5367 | 0.71 angstrom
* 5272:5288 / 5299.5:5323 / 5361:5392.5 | -0.73 angstrom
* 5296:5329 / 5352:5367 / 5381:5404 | -0.99 angstrom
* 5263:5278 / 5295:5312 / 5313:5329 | -0.87 angstrom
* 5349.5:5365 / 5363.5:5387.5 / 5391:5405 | 0.39 angstrom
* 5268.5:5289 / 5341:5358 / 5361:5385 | -0.05 angstrom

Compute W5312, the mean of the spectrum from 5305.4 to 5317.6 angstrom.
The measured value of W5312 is 10.3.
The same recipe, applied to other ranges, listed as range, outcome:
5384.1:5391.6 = 10.2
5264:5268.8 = 8.18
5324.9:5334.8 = 9.3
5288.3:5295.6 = 10.4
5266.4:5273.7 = 8.53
